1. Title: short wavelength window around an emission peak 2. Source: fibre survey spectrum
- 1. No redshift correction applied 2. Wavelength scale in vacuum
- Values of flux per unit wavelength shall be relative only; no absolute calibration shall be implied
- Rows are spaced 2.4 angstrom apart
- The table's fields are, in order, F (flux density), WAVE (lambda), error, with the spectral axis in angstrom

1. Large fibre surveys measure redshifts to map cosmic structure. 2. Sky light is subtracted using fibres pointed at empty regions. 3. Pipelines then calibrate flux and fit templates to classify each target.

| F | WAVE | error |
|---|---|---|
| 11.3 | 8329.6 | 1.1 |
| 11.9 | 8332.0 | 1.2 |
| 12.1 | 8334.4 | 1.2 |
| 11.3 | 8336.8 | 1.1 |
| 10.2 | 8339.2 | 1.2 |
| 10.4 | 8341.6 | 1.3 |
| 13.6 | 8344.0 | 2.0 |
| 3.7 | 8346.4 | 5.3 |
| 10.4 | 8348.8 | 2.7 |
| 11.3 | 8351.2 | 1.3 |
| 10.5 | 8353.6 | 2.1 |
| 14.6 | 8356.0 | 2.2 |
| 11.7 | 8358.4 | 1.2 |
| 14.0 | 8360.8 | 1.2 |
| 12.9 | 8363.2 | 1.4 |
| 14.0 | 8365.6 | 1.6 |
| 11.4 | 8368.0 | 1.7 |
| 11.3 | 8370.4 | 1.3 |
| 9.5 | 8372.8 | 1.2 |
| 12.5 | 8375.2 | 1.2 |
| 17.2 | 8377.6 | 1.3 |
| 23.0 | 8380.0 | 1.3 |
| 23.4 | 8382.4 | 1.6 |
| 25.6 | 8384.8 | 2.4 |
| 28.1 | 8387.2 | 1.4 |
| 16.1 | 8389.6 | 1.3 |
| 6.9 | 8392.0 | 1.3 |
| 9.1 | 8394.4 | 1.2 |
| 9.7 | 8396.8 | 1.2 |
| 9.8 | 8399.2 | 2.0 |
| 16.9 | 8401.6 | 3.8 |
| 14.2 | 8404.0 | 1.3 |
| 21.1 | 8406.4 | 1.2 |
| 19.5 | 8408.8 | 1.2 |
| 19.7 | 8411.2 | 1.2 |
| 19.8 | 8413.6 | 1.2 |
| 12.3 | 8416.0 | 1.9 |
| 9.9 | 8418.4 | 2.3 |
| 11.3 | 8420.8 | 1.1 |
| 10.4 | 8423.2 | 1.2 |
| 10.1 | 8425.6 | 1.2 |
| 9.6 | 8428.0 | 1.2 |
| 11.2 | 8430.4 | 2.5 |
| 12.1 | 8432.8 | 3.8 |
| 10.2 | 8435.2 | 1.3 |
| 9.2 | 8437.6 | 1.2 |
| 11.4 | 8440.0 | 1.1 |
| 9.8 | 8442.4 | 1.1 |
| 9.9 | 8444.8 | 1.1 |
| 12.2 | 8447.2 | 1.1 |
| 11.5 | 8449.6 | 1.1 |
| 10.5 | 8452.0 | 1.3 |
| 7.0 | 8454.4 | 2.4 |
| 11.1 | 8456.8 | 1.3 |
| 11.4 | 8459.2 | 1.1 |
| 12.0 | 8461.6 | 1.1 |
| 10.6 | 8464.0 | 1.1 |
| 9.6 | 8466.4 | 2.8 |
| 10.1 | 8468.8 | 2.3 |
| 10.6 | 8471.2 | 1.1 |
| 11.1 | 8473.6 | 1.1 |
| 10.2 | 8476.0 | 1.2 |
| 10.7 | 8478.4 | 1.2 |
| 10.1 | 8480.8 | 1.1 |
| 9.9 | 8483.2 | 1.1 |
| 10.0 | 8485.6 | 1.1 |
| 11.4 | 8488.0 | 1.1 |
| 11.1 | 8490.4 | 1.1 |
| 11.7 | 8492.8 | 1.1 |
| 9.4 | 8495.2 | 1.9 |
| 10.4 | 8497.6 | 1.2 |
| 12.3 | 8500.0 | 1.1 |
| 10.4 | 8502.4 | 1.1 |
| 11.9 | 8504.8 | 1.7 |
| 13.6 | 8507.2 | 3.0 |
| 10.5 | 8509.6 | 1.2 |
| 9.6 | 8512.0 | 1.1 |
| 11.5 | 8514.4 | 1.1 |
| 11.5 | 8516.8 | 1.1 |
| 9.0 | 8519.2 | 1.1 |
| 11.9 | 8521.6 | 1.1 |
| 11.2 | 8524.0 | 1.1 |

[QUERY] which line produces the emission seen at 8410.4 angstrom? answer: [N II] 6583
